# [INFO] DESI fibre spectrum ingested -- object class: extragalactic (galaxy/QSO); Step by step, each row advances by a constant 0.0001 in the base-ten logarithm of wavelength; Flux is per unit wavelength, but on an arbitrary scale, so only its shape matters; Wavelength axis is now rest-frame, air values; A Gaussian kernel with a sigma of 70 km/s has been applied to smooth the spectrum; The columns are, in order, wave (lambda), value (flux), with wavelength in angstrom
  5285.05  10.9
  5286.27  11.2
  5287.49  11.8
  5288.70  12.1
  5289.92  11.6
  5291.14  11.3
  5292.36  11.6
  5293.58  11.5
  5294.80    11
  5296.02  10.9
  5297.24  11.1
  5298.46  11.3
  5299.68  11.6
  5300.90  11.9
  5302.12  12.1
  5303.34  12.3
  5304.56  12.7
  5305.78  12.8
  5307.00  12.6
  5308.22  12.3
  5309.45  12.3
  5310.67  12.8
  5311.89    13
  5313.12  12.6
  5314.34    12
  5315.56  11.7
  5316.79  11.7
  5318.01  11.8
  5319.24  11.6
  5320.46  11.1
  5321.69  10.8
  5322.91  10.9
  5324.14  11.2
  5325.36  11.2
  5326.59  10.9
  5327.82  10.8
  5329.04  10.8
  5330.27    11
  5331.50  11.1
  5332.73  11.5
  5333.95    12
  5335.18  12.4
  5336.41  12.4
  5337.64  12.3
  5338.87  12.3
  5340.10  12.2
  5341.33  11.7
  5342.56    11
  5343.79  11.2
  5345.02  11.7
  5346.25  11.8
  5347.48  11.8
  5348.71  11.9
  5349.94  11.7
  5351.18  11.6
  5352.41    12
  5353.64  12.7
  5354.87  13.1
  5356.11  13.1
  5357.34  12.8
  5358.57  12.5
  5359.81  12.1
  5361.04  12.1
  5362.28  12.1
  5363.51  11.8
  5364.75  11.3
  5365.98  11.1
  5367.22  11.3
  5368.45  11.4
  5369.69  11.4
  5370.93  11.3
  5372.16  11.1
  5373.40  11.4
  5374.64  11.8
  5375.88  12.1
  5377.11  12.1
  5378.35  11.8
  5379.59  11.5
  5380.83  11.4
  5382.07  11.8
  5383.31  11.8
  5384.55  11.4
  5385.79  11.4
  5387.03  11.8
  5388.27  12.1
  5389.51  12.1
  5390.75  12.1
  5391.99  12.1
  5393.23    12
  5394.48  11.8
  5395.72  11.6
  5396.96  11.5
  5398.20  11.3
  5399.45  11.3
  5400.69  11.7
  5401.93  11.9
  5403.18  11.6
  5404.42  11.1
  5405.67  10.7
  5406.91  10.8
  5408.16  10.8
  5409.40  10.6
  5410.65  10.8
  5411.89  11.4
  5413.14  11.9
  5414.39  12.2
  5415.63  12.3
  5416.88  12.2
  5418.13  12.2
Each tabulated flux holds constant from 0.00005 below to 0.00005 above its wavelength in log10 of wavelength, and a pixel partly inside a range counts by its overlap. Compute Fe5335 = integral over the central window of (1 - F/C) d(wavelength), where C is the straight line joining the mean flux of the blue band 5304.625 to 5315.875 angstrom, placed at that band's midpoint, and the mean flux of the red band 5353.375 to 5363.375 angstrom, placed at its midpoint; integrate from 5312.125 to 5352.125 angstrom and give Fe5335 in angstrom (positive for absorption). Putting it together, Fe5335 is 2.9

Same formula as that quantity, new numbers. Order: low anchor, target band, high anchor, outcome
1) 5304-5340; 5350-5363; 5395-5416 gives -0.8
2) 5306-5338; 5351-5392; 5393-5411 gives -1.5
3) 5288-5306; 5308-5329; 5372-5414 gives 0.0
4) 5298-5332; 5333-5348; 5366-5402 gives -0.2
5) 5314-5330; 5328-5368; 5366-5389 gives -1.6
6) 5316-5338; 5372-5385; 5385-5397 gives 0.1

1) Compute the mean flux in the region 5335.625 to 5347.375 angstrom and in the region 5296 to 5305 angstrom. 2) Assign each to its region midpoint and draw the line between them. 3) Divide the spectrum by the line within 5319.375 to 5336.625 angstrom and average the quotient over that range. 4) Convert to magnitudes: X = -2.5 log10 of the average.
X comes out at 0.05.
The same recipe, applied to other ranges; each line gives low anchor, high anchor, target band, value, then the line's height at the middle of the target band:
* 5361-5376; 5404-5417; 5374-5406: -0.03 mag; 11.4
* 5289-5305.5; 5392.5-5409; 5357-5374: -0.02 mag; 11.5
